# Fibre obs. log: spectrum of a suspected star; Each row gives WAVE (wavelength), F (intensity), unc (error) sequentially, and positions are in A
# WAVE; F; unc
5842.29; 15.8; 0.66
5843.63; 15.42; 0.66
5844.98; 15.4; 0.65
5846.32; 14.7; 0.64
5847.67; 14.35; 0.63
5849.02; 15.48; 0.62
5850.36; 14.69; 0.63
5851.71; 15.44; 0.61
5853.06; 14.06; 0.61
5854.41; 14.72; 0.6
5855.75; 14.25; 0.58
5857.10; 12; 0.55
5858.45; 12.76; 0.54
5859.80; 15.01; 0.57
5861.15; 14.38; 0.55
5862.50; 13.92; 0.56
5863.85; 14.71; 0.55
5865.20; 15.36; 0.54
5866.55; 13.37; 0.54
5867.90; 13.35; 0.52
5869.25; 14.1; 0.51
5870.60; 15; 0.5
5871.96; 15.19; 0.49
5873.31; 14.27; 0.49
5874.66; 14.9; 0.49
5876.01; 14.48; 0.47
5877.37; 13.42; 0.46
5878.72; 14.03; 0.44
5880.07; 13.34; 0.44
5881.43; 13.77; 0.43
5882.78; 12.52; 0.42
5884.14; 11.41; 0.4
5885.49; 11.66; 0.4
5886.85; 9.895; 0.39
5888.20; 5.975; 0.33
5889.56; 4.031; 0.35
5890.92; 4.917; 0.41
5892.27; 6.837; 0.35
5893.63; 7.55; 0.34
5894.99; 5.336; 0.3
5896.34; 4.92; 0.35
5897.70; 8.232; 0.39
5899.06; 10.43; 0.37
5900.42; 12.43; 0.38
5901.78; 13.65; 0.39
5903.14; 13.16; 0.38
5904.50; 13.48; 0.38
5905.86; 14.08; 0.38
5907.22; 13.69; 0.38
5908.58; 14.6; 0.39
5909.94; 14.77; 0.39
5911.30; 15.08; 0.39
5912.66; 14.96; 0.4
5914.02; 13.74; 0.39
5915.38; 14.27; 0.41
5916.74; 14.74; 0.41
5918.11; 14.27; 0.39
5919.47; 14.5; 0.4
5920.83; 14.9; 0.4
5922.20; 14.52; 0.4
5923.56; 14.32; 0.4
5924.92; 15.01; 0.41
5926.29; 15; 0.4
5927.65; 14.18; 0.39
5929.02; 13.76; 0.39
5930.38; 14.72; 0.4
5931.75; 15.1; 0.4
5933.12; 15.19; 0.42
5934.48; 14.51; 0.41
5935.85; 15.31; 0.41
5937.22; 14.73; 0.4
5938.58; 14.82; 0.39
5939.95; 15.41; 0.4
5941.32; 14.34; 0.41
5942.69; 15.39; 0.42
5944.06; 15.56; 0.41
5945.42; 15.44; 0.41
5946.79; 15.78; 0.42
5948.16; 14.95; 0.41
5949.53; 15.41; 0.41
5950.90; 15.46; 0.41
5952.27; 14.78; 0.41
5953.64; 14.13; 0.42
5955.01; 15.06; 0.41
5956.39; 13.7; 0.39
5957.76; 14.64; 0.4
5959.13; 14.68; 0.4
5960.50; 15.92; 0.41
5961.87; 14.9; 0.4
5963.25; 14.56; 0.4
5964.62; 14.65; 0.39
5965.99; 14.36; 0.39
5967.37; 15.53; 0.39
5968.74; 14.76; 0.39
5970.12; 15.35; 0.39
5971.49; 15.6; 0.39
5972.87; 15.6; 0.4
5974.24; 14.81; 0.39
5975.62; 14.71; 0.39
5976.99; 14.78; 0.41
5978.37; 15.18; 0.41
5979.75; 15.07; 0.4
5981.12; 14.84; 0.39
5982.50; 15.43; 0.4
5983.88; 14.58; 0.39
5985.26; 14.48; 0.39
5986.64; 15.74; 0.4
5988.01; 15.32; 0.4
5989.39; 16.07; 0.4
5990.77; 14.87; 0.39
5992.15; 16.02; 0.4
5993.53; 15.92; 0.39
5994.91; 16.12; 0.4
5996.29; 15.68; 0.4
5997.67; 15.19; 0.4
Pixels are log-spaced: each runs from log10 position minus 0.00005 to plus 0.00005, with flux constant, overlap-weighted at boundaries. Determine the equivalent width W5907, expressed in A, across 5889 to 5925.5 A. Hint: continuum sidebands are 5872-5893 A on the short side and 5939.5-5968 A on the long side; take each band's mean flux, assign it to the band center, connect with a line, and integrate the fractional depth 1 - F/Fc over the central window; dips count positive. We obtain 1.9 A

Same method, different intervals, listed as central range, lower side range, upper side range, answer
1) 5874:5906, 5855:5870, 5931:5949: 8.49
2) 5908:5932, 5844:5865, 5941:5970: 0.34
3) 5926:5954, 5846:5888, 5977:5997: -0.41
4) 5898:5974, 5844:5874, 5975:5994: 1.60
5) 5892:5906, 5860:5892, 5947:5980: 3.42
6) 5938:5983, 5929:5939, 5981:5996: 0.32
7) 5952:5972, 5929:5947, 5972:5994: 0.39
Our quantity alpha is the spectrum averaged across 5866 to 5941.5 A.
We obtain 12.9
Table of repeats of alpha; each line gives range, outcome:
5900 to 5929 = 14.3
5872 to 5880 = 14.2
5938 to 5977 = 15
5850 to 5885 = 14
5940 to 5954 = 15.2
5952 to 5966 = 14.7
